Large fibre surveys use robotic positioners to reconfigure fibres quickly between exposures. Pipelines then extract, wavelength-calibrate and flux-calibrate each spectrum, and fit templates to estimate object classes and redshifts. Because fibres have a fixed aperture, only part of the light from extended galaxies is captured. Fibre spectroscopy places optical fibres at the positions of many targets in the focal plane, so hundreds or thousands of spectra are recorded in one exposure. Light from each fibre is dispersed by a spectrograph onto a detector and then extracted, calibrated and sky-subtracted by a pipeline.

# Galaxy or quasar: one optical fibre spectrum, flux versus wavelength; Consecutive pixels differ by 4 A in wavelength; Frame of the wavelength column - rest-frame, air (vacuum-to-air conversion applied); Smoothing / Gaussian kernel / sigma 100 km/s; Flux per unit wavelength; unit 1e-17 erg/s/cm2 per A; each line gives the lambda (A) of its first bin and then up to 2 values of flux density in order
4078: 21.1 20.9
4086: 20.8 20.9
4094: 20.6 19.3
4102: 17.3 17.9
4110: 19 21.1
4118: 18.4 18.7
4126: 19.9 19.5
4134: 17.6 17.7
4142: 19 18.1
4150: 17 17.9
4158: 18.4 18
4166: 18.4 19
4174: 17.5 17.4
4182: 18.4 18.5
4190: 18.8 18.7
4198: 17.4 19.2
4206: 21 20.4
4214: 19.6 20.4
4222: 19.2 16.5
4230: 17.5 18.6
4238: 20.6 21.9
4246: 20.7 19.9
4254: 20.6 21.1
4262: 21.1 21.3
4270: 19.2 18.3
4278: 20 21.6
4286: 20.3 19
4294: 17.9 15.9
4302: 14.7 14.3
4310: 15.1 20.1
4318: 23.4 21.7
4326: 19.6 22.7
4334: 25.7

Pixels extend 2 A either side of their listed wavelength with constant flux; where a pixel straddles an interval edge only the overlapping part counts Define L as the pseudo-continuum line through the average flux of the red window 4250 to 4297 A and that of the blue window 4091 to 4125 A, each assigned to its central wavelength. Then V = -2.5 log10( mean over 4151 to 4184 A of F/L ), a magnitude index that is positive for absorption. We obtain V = 0.077 mag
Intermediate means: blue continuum 19.1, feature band 18.1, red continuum 19.9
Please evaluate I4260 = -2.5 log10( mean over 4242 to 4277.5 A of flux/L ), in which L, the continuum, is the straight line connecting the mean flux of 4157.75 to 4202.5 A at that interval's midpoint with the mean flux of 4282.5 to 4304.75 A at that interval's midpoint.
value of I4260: -0.14 mag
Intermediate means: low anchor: 18.3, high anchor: 17.7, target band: 20.4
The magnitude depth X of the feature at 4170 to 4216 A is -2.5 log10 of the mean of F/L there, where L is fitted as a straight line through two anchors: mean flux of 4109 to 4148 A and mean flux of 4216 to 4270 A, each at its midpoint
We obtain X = 0.04 mag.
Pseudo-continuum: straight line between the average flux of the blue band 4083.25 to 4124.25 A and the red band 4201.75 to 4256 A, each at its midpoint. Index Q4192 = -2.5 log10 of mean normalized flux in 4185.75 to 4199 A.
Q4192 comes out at 0.07 mag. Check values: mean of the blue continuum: 19.4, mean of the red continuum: 19.7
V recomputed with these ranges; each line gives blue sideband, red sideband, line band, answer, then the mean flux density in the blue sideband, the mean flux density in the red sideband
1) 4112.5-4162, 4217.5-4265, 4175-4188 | 0.06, 18.6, 19.9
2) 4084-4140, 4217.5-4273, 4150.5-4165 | 0.08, 19.2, 19.9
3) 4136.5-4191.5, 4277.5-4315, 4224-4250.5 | -0.08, 18.1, 17.7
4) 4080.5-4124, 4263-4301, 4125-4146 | 0.05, 19.5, 19.2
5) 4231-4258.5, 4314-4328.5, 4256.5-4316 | 0.12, 20.3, 21.4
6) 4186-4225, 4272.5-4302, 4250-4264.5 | -0.10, 19.3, 18.7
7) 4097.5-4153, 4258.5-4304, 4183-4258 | -0.03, 18.6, 19.1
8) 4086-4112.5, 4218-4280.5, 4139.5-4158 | 0.08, 19.3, 19.8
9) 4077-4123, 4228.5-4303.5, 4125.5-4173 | 0.08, 19.7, 19.5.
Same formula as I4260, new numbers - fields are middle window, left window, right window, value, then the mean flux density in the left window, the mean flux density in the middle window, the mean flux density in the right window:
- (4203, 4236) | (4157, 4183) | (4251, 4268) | 0.029 mag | 18.1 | 19.2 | 21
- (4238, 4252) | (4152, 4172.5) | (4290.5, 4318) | -0.185 mag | 18.3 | 20.8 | 17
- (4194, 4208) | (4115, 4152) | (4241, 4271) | 0.034 mag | 18.5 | 19.1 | 20.7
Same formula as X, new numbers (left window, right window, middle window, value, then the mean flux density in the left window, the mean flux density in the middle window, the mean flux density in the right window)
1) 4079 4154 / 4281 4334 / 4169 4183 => 0.07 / 19.1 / 18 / 19.2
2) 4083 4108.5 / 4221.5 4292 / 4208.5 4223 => -0.01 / 19.5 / 19.9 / 19.9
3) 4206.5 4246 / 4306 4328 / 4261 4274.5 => -0.03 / 19.5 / 20.1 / 19.5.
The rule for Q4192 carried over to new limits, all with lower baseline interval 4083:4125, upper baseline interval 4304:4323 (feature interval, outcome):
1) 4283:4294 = -0.04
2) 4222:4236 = 0.08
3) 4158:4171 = 0.05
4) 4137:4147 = 0.06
